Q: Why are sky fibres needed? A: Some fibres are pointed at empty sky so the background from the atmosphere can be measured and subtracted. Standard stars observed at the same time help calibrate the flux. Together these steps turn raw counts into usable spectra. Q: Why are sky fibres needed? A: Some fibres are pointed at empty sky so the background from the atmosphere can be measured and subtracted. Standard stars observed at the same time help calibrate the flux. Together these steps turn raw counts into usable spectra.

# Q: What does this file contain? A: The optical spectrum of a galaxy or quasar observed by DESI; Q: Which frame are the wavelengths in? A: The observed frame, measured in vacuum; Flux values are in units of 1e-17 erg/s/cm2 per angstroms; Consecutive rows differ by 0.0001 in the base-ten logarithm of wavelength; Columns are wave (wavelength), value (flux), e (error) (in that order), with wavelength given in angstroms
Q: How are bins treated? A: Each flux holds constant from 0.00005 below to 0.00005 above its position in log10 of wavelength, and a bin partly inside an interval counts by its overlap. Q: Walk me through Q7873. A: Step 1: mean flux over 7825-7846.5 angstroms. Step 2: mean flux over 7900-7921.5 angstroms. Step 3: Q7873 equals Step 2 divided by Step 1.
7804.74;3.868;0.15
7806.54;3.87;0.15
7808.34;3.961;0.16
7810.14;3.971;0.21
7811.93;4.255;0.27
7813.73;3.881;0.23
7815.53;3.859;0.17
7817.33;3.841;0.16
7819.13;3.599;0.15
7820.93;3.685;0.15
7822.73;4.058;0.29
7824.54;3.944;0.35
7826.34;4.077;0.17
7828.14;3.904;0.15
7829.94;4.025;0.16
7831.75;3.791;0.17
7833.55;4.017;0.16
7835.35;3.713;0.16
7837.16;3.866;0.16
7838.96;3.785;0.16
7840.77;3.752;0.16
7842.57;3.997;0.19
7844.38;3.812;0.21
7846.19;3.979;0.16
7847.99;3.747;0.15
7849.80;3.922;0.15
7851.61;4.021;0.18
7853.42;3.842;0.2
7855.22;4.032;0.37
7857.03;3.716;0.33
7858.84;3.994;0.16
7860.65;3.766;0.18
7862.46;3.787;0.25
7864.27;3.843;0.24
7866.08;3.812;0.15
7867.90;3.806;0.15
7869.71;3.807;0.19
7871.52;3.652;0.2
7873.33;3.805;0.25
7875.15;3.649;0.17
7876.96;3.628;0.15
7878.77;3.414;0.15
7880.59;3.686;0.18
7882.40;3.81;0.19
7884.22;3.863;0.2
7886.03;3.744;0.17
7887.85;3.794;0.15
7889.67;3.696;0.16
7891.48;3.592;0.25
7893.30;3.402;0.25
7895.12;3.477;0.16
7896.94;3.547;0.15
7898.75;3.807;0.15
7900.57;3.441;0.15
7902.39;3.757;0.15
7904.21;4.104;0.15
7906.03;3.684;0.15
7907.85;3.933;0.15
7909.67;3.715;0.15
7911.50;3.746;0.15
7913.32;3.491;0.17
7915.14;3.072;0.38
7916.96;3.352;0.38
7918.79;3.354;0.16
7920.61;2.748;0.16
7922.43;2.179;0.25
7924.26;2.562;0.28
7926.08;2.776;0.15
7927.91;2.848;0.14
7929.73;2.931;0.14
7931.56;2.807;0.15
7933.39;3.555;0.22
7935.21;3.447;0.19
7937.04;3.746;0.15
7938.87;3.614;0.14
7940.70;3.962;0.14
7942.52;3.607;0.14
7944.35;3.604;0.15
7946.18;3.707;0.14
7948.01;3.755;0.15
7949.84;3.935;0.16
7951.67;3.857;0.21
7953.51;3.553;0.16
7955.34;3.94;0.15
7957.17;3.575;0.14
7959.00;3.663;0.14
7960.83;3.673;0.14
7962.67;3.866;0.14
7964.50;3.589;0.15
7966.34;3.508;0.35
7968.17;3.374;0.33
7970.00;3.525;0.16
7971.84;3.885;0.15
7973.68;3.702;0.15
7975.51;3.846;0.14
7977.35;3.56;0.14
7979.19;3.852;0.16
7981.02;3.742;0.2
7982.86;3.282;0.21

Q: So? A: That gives 0.91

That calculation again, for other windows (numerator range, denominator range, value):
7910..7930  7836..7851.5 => 0.78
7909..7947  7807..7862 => 0.84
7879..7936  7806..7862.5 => 0.88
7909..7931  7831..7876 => 0.80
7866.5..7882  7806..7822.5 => 0.95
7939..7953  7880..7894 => 1.01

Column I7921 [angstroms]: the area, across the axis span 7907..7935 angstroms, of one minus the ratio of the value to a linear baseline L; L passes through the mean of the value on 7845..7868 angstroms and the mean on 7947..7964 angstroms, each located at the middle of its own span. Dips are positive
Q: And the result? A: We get 4.79 angstroms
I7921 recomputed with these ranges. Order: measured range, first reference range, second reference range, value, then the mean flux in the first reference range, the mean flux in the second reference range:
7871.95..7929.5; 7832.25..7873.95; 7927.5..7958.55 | 3.7 angstroms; 3.85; 3.57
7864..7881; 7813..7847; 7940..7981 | 0.5 angstroms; 3.87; 3.71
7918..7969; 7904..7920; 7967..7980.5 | 2.9 angstroms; 3.57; 3.68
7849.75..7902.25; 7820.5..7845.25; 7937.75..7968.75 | 1.2 angstroms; 3.89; 3.7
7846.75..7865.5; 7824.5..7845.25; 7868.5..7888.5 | -0.3 angstroms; 3.89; 3.71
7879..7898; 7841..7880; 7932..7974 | 0.6 angstroms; 3.81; 3.67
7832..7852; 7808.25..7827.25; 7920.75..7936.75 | -0.9 angstroms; 3.92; 2.92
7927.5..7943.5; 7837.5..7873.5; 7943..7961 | 1.4 angstroms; 3.85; 3.73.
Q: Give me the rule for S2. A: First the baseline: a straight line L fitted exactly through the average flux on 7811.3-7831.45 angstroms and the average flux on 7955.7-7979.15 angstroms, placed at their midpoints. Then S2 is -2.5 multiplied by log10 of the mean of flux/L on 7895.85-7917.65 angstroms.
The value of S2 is 0.04 mag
